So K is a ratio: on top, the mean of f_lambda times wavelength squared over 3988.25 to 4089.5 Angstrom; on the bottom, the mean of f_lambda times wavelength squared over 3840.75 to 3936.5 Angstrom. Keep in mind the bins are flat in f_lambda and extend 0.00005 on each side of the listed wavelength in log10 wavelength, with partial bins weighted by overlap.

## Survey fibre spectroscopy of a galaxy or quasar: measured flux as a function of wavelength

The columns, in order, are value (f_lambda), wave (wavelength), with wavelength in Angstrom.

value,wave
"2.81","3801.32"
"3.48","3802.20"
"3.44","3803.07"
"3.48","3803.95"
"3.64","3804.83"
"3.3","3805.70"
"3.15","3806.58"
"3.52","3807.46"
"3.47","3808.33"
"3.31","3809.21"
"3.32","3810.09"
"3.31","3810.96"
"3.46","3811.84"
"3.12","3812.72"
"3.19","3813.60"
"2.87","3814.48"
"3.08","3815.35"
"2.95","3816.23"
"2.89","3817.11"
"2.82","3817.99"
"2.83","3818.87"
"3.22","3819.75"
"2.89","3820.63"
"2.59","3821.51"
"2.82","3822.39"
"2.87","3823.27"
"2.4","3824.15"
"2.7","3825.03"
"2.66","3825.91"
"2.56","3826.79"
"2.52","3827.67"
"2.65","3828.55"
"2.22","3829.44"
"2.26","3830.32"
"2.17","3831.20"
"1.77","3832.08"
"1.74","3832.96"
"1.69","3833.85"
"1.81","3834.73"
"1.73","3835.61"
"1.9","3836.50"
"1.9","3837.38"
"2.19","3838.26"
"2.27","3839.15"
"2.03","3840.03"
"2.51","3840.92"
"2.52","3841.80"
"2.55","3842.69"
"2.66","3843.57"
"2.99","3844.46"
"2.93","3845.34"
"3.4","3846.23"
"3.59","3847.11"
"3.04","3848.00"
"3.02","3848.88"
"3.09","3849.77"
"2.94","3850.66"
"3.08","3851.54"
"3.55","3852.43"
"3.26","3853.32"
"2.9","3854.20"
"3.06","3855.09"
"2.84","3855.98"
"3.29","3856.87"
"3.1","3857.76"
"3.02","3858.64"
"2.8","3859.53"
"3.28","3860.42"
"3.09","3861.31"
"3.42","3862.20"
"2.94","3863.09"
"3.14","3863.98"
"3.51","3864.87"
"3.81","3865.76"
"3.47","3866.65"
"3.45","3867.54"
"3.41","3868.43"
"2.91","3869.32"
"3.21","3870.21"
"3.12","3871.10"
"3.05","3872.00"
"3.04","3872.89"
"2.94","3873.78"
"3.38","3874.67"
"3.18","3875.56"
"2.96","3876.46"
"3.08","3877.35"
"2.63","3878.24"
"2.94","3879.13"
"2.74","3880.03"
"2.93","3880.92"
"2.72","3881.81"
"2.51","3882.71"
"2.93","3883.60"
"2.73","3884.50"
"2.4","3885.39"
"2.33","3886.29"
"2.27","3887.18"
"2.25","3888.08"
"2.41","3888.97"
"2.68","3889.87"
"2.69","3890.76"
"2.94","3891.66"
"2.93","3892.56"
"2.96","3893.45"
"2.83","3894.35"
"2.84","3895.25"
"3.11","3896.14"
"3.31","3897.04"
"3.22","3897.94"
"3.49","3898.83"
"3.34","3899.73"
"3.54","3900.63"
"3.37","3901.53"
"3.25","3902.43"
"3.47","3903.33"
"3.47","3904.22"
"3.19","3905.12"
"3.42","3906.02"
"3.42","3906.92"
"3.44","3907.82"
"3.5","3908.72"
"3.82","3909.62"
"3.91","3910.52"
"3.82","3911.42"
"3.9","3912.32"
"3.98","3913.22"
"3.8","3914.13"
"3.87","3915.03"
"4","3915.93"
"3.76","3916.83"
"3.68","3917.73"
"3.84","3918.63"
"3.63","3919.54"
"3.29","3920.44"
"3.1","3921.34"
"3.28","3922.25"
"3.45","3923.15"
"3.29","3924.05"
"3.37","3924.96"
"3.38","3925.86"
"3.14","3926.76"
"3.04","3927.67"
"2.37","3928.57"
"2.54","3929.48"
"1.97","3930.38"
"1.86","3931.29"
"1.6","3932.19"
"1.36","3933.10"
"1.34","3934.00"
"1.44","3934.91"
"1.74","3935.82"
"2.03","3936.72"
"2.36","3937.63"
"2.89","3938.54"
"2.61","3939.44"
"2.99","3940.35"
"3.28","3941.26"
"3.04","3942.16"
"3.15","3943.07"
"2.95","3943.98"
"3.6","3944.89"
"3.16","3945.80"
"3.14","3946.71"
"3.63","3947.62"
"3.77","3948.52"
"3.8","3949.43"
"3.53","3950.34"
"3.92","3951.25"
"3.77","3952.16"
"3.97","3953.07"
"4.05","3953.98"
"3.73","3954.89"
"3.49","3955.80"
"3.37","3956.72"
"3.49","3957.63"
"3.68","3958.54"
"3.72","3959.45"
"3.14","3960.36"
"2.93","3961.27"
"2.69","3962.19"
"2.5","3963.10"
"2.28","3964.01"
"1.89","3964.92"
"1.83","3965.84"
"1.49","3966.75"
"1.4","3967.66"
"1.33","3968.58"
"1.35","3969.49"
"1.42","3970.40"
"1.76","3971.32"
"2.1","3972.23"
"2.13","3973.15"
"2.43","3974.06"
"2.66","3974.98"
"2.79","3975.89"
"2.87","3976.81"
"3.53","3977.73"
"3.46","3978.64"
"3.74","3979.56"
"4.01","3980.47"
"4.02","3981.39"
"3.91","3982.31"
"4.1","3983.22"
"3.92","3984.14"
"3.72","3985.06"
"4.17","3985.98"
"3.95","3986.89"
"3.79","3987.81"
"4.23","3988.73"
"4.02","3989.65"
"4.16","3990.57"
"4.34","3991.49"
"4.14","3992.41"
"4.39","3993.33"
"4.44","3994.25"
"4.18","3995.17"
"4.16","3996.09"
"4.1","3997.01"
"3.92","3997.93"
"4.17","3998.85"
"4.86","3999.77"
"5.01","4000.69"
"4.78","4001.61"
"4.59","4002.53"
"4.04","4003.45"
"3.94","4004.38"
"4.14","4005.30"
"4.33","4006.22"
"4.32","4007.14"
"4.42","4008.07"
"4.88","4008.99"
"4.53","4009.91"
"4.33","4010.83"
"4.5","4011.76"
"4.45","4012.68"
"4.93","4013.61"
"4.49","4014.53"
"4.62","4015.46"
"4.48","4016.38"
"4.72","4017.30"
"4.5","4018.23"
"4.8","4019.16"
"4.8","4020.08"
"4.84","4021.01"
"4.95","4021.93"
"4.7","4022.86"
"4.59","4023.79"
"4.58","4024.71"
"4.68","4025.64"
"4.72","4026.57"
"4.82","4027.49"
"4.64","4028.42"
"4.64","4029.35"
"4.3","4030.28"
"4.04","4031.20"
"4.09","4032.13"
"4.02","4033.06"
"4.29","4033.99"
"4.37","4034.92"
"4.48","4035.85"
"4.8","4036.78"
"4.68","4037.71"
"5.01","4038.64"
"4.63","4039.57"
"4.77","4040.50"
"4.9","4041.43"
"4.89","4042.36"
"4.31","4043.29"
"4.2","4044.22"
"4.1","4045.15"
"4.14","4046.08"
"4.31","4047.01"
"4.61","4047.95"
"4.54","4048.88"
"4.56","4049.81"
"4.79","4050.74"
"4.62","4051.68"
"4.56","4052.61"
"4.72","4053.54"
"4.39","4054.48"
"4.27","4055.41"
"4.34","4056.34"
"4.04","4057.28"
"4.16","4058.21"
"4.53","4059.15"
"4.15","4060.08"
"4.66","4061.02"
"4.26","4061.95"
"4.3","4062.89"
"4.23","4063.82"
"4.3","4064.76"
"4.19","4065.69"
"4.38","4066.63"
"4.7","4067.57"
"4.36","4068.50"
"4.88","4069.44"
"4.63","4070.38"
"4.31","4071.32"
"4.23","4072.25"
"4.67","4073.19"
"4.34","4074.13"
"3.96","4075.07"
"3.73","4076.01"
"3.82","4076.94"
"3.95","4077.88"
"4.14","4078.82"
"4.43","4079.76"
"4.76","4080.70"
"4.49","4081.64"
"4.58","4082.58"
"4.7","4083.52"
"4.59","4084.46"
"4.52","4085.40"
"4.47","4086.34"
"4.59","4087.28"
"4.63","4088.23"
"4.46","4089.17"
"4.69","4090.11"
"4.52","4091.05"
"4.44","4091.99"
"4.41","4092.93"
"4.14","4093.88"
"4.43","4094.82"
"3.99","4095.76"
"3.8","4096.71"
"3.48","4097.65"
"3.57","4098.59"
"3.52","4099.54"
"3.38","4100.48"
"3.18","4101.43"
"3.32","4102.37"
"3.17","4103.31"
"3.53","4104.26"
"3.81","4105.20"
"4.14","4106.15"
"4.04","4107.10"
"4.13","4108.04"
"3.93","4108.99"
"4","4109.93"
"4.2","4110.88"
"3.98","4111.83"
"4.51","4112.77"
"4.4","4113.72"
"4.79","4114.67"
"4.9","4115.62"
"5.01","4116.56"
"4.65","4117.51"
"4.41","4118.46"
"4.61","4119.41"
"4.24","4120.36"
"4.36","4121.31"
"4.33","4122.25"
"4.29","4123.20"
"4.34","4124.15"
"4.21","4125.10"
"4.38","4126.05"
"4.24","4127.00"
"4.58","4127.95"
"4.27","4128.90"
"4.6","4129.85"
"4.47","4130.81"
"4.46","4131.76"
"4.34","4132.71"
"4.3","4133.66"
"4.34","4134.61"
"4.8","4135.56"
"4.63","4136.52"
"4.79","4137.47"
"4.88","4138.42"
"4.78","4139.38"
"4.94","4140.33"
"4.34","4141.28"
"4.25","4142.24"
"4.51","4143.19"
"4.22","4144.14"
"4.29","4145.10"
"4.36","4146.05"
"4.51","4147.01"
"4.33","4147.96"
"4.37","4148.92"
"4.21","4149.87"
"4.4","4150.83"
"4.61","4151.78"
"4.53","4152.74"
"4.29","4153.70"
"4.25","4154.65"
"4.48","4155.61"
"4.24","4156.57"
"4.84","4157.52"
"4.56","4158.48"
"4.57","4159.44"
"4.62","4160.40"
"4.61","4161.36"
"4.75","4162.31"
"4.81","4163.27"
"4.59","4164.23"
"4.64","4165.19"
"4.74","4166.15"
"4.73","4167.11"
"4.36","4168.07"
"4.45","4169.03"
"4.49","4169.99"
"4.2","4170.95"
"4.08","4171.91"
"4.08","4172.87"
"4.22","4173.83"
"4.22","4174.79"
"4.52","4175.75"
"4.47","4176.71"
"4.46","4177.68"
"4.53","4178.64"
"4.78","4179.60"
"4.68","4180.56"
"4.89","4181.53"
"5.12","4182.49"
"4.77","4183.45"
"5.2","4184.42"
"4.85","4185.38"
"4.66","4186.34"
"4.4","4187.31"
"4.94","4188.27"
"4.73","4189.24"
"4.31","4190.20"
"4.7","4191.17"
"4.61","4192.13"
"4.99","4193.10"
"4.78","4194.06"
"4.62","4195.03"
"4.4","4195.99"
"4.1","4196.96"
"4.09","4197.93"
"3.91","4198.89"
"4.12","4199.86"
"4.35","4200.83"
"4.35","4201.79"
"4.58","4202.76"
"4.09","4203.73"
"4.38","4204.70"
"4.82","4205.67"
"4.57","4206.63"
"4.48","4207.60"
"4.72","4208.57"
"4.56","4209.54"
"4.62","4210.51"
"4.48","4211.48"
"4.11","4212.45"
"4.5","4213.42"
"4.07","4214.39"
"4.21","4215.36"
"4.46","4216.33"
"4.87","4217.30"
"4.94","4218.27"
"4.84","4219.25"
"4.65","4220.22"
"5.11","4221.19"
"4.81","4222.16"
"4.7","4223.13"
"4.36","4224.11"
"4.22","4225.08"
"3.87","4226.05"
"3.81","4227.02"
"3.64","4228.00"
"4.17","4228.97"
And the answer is 1.57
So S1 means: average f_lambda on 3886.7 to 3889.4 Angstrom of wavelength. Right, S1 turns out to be 2.31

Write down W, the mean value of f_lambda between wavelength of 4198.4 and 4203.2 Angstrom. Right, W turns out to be 4.26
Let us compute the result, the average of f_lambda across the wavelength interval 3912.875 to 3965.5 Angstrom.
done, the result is 3.08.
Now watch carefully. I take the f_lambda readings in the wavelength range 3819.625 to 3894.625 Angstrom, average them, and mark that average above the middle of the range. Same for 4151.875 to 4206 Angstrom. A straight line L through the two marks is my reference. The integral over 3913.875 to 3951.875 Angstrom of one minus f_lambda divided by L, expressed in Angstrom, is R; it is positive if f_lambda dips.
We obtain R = 2.31 Angstrom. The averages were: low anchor 2.79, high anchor 4.53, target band 3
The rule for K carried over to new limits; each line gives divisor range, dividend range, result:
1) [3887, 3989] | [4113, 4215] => 1.64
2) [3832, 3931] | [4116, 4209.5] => 1.71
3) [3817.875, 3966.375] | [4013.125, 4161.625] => 1.63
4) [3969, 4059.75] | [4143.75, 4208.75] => 1.16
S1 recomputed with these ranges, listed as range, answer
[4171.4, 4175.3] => 4.16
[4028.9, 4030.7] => 4.47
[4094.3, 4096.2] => 4.22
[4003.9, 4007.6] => 4.18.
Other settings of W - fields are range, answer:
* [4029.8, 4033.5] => 4.12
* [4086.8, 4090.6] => 4.59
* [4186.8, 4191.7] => 4.61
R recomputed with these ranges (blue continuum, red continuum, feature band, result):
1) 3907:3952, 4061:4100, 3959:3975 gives 5.9 Angstrom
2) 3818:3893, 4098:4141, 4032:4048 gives -2.8 Angstrom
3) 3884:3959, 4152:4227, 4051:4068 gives -2.4 Angstrom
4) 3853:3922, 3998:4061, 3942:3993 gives 9.5 Angstrom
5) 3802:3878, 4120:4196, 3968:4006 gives 0.4 Angstrom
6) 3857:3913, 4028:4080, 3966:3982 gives 5.5 Angstrom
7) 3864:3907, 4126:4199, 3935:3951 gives 1.6 Angstrom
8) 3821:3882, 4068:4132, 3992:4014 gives -4.2 Angstrom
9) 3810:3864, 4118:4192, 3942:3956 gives -0.7 Angstrom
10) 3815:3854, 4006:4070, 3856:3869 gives -1.7 Angstrom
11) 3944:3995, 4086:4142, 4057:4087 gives -2.9 Angstrom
